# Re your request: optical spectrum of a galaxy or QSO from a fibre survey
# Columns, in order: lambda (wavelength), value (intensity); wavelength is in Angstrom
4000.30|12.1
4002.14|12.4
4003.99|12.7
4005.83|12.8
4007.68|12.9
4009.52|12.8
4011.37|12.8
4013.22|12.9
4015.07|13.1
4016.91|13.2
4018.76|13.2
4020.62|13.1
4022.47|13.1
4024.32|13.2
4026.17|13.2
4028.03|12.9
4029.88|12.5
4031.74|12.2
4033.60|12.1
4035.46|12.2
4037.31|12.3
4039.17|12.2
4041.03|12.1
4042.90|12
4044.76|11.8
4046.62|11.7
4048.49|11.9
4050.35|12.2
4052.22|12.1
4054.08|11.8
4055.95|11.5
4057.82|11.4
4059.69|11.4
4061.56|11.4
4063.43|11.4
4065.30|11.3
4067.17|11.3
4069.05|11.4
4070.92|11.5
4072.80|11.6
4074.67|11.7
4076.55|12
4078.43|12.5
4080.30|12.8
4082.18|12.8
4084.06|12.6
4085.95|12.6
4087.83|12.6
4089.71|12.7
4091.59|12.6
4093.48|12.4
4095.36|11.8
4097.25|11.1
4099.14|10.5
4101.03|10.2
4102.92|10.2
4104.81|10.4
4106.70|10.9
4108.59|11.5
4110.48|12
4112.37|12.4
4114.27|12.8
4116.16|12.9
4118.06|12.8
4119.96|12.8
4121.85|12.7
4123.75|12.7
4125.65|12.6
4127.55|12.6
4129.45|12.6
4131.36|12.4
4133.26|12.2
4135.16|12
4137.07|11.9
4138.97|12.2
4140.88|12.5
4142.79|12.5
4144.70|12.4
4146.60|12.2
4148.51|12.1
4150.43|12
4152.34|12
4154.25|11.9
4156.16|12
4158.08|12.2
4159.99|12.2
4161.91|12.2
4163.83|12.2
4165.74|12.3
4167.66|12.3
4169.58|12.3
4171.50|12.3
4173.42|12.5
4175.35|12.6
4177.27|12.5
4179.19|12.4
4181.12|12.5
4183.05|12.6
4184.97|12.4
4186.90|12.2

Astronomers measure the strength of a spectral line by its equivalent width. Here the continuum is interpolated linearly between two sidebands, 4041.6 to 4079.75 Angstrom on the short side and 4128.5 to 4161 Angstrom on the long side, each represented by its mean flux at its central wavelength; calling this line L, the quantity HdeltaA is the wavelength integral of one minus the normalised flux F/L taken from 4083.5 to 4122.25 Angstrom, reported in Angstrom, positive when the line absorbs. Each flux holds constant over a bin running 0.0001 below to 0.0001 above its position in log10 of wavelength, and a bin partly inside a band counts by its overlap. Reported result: 0.1 Angstrom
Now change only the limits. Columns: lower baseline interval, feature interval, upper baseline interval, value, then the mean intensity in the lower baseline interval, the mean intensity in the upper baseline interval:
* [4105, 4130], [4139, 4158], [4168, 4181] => 0.3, 12.3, 12.4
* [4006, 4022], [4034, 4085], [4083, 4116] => 1.8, 13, 11.8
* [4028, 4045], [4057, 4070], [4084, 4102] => 0.7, 12.2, 11.9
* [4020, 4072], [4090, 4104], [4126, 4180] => 1.0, 12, 12.3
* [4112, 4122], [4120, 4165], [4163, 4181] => 1.1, 12.8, 12.4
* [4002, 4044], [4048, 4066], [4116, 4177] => 1.4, 12.7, 12.3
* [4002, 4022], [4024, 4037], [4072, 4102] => 0.1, 12.9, 12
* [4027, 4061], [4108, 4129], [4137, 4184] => -0.6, 12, 12.3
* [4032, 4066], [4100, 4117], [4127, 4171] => 0.8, 11.8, 12.2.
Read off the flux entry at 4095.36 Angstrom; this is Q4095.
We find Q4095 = 11.8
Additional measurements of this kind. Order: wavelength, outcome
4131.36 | 12.4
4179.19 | 12.4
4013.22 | 12.9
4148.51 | 12.1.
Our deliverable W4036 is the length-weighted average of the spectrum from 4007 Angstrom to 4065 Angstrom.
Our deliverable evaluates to 12.3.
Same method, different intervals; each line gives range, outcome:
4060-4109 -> 11.7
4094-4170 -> 12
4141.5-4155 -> 12.2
